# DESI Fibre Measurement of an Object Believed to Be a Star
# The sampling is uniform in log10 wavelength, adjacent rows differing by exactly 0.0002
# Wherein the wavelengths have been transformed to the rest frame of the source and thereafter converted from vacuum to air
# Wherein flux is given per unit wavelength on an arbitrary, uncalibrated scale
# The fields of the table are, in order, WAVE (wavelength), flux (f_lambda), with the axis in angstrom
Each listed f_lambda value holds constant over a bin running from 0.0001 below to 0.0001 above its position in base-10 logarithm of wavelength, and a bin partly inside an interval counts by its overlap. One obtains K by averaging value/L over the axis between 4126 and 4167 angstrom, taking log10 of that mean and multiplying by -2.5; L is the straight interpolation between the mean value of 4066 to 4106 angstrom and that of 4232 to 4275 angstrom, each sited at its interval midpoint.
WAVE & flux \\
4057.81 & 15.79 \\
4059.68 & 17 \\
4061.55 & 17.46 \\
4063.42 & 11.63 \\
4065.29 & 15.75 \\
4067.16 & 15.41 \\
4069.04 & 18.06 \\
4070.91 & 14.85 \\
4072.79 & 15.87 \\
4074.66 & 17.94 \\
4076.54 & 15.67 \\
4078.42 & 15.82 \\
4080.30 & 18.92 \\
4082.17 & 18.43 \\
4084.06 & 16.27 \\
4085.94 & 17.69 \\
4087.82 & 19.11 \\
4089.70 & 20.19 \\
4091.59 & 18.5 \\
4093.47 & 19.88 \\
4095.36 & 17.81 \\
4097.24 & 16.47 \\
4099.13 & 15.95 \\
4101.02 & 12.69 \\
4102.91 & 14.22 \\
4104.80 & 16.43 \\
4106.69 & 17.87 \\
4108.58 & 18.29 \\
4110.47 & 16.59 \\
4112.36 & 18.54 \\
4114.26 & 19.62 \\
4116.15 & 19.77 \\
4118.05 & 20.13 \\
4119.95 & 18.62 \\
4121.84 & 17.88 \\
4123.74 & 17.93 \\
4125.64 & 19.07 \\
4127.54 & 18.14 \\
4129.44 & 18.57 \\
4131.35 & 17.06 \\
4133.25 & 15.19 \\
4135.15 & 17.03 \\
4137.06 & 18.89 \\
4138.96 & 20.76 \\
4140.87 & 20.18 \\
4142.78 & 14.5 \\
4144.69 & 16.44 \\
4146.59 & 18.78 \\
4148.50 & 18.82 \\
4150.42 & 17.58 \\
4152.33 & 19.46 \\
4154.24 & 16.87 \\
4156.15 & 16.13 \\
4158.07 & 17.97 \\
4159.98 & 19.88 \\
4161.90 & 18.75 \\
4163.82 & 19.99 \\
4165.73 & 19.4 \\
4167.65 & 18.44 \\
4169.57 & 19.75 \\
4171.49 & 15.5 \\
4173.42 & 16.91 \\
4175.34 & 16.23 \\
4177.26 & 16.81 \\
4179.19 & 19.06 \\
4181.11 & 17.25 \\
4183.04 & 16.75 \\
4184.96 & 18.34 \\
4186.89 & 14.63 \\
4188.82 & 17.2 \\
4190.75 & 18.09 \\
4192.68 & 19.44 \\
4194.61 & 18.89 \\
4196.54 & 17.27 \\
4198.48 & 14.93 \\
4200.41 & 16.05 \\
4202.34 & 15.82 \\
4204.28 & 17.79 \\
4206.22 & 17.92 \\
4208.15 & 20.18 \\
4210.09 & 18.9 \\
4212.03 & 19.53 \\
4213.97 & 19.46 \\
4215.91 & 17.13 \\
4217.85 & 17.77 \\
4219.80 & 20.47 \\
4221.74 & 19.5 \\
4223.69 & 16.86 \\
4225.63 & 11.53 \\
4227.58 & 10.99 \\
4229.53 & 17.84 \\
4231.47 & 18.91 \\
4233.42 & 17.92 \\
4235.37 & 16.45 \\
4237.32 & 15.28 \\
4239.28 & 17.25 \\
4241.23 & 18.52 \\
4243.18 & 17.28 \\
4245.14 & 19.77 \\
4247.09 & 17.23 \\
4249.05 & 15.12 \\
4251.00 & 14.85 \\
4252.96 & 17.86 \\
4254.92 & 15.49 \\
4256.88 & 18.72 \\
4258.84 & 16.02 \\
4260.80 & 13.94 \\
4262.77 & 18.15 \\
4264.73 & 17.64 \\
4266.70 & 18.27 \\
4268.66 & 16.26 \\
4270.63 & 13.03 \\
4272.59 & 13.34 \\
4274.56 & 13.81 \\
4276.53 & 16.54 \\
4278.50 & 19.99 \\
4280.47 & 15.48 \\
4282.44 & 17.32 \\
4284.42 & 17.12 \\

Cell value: -0.08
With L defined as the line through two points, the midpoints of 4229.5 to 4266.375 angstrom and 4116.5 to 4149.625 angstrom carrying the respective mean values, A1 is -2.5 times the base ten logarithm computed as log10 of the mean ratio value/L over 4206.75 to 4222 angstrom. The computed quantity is -0.10 mag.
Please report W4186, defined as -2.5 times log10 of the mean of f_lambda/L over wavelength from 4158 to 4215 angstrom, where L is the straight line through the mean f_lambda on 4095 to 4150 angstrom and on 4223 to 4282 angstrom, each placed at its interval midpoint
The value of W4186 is -0.06 mag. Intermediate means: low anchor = 17.7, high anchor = 16.4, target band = 17.9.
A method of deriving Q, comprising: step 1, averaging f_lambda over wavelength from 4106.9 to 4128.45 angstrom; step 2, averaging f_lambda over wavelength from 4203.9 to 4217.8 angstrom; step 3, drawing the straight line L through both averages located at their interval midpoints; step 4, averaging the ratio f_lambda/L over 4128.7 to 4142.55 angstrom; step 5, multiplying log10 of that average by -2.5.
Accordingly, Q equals 0.03 mag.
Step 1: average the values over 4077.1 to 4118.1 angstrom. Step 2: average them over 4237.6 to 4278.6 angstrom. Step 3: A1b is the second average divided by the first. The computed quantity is 0.94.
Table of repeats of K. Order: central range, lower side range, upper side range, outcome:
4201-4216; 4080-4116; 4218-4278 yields -0.096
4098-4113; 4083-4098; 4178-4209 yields 0.117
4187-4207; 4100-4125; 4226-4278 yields -0.023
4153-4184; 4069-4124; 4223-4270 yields -0.050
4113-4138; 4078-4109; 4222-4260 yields -0.069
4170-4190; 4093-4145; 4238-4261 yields 0.023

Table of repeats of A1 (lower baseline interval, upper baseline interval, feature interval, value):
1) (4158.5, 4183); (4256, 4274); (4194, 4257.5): -0.020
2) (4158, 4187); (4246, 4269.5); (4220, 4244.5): 0.022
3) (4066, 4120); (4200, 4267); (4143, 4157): -0.015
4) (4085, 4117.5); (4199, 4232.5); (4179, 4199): 0.003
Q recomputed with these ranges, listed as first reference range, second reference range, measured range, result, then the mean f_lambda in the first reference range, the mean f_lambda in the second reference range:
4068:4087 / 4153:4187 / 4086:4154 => -0.03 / 17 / 17.8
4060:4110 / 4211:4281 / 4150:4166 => -0.10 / 16.8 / 16.8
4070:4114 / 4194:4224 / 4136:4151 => -0.04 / 17.2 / 18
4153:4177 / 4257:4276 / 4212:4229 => -0.01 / 18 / 15.8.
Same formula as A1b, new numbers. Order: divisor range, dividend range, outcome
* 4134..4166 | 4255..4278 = 0.88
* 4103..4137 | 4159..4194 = 1.00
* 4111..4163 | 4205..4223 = 1.04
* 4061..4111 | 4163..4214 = 1.06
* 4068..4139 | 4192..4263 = 0.98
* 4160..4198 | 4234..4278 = 0.92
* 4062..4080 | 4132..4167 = 1.15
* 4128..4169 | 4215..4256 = 0.93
